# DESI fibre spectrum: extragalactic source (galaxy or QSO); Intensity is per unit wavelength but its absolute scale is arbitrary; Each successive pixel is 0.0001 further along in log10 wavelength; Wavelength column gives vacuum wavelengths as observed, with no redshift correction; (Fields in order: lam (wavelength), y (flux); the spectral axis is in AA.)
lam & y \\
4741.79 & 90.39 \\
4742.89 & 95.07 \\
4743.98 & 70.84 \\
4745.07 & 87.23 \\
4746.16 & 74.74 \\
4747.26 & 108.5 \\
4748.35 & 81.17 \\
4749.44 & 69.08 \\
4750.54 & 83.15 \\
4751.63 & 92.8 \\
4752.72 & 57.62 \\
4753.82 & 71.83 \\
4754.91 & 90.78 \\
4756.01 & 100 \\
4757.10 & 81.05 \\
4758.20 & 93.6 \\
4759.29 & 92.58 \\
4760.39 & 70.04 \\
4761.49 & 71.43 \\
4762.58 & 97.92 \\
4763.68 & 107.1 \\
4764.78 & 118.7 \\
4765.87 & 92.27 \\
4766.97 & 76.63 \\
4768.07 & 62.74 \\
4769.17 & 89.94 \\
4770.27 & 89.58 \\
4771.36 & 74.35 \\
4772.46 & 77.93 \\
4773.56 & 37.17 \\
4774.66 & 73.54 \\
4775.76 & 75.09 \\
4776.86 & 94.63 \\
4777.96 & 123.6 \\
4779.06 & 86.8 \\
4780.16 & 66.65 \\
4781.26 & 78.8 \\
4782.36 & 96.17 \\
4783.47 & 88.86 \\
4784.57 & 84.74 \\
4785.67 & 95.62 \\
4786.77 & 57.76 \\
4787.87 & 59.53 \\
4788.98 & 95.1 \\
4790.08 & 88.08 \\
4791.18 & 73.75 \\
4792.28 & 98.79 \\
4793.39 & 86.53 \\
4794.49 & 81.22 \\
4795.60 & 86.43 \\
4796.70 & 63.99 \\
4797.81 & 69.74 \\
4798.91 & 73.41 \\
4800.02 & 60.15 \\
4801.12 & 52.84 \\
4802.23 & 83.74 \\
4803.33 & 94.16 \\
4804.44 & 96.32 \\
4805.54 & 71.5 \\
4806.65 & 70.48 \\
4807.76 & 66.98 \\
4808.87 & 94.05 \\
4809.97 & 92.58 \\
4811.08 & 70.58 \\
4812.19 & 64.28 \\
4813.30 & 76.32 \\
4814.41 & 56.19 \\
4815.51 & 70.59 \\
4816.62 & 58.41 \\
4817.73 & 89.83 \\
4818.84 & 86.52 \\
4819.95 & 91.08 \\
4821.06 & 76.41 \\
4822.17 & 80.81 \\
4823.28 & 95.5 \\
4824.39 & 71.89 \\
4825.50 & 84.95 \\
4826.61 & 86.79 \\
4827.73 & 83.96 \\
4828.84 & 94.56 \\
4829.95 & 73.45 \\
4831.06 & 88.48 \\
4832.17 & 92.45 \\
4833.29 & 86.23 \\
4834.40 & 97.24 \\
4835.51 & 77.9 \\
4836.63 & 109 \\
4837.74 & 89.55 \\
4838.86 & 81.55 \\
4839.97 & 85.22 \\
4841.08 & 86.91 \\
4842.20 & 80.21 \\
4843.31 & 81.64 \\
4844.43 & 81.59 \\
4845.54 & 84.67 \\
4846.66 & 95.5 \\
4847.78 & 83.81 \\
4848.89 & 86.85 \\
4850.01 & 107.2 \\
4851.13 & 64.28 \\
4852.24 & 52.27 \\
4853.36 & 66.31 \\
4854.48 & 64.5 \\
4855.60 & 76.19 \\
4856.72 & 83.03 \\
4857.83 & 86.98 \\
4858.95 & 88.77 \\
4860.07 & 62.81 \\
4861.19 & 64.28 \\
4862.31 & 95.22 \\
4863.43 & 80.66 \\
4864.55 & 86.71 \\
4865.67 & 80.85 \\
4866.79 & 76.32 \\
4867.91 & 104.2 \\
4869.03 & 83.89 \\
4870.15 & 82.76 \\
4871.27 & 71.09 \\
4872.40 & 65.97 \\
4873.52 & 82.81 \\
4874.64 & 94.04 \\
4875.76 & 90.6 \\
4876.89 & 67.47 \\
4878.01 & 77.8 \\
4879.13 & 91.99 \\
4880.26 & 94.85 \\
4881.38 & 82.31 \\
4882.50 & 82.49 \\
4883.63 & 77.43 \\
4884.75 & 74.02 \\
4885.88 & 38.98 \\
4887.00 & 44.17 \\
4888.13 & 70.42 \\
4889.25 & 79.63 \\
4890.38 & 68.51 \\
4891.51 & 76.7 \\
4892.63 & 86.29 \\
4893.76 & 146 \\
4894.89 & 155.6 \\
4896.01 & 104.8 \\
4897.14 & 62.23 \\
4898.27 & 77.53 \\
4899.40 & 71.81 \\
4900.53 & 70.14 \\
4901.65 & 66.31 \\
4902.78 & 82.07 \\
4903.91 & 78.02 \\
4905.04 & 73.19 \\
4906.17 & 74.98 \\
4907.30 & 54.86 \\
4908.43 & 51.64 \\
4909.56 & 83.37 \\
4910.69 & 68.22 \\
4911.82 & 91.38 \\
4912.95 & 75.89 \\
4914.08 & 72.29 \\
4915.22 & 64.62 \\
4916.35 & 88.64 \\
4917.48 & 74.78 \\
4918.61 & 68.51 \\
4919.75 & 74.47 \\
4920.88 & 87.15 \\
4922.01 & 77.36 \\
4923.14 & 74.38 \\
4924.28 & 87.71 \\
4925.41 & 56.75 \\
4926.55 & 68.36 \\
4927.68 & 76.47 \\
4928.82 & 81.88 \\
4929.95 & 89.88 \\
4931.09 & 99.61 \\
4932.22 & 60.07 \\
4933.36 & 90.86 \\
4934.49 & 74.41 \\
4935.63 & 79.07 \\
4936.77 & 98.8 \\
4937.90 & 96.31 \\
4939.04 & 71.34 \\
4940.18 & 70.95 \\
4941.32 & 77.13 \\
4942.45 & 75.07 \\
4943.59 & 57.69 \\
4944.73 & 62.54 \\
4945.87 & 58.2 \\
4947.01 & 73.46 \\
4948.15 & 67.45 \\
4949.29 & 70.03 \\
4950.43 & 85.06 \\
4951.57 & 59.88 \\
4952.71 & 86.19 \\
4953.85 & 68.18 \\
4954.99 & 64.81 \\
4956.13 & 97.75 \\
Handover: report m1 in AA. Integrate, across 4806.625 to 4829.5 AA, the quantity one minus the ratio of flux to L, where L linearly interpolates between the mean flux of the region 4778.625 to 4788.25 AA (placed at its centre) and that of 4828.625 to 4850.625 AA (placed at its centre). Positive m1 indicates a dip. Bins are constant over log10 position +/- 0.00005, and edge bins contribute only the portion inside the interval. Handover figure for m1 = 1.5 AA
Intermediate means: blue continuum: 79.7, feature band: 79.4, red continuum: 88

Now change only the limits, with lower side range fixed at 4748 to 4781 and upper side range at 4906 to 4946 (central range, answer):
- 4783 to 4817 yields 2.0 AA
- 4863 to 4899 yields -2.5 AA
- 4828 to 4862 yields -1.3 AA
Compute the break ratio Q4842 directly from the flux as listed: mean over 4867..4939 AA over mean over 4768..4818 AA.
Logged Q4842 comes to 1.0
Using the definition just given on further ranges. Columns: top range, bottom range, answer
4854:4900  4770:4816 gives 1.04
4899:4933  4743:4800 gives 0.91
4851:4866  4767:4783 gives 0.94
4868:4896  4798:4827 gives 1.08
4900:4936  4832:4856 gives 0.91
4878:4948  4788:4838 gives 0.96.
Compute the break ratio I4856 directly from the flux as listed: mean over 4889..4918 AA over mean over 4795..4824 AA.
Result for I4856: 1.05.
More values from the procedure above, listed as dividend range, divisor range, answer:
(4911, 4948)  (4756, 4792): 0.91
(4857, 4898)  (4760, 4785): 0.98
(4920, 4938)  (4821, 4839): 0.93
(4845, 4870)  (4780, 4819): 1.04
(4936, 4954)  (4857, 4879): 0.91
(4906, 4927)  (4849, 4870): 0.93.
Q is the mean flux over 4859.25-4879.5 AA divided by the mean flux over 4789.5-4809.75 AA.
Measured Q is 1.03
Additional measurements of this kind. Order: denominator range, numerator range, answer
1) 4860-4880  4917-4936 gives 0.95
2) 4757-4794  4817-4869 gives 0.99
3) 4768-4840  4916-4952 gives 0.94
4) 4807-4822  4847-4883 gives 1.06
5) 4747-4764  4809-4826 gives 0.92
